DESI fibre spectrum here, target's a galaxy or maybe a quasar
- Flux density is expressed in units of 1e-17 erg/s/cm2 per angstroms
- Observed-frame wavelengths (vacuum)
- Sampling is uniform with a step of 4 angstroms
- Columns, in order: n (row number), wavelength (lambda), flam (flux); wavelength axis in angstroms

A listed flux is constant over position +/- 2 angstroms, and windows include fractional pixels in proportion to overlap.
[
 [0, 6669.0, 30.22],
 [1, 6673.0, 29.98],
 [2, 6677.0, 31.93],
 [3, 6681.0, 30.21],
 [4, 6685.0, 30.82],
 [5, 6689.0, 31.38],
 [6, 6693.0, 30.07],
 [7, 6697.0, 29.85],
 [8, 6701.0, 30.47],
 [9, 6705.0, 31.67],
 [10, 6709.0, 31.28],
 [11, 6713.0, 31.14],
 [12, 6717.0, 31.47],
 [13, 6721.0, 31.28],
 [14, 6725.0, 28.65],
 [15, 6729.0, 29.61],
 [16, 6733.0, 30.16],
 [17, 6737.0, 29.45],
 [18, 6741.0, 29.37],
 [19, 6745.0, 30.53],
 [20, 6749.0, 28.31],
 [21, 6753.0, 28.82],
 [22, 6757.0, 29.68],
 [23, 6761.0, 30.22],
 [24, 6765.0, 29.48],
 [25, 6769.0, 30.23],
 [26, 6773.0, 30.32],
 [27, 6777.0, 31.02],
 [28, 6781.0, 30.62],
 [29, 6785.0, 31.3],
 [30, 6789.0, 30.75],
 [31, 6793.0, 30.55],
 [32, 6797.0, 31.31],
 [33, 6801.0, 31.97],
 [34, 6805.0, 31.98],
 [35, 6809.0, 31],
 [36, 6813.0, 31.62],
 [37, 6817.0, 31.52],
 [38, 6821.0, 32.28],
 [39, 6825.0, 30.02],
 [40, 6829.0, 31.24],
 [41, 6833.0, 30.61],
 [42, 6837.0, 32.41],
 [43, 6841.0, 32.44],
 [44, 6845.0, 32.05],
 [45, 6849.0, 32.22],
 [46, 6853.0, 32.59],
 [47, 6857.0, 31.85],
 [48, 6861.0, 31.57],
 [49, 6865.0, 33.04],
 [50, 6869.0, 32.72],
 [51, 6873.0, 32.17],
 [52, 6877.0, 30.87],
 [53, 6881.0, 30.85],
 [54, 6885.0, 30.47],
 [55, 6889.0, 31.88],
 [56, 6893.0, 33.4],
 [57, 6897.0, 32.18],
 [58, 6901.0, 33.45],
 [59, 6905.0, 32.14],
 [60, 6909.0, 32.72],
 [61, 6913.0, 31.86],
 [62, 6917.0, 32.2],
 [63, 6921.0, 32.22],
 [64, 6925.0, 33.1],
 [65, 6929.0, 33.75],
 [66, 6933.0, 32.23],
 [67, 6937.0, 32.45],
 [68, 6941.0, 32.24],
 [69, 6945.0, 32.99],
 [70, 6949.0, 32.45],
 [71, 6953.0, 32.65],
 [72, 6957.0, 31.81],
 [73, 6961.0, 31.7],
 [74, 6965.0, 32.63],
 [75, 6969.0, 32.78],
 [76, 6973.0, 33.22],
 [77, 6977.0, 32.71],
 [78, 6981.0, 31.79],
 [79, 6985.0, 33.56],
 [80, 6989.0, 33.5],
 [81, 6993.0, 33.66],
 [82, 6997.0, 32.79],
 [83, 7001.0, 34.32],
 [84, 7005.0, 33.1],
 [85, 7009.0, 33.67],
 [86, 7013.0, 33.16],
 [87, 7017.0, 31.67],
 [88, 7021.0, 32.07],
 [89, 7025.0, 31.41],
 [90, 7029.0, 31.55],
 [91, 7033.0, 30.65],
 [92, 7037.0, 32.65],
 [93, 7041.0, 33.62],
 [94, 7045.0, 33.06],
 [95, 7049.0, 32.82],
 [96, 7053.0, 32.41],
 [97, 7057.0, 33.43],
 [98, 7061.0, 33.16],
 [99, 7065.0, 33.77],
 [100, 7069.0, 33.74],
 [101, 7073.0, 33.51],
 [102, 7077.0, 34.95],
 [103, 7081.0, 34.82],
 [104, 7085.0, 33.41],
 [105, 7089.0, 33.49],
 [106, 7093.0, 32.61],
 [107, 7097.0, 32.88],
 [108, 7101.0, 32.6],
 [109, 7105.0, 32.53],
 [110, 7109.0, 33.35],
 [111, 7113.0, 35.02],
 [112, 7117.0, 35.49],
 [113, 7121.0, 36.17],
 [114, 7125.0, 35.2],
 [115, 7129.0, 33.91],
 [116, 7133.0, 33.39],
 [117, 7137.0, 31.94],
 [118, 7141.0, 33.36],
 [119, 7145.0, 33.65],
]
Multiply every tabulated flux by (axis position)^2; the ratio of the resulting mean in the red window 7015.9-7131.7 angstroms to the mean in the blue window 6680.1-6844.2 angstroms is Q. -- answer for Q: 1.19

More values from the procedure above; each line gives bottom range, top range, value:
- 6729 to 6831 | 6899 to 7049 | 1.13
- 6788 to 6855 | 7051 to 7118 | 1.15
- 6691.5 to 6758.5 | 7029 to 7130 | 1.23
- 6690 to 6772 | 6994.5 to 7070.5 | 1.19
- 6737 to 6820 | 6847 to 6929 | 1.09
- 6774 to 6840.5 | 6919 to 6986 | 1.09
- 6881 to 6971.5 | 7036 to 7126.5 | 1.09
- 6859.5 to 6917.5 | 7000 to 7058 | 1.06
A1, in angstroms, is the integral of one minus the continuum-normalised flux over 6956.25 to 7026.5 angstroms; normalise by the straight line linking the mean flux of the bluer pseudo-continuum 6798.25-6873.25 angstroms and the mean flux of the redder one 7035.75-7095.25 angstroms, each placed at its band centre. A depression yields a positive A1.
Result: 0.31 angstroms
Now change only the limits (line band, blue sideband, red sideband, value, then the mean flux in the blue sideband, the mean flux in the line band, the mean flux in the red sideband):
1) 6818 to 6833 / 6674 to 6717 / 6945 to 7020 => 0.3 angstroms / 30.9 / 31.1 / 32.8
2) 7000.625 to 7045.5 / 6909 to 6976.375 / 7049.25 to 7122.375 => 0.9 angstroms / 32.5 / 32.5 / 33.7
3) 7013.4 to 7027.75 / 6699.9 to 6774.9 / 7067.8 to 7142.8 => 0.5 angstroms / 30.1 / 31.9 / 33.8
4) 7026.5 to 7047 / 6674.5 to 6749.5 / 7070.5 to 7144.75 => 0.6 angstroms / 30.4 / 32.3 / 33.8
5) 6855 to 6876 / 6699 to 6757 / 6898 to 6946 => -0.2 angstroms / 30.1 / 32.2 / 32.6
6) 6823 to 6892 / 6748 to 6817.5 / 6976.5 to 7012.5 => -0.4 angstroms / 30.6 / 31.7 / 33.3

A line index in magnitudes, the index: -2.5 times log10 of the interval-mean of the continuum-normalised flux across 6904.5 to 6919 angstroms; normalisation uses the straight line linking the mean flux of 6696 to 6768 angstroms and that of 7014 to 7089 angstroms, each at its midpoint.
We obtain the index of -0.02 mag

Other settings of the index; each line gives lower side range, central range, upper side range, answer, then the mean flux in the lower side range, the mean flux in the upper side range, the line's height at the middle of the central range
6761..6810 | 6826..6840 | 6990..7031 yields 0.00 mag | 30.8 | 32.8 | 31.3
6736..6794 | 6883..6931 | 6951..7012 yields -0.02 mag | 30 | 32.9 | 31.9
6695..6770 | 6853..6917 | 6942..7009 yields -0.01 mag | 30.1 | 32.9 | 31.8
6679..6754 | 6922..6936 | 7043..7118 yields -0.03 mag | 30.3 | 33.5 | 32.2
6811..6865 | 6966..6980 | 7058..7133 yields 0.00 mag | 31.8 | 33.9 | 32.9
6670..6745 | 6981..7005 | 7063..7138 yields -0.01 mag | 30.5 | 33.9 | 32.9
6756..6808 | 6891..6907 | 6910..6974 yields -0.03 mag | 30.8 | 32.5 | 32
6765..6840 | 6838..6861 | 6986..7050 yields -0.02 mag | 31.1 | 32.7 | 31.5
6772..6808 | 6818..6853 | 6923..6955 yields 0.00 mag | 31.1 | 32.7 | 31.6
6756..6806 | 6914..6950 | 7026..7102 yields -0.02 mag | 30.7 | 33.1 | 32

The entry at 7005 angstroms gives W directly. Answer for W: 33.1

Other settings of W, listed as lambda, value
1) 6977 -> 32.71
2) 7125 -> 35.2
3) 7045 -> 33.06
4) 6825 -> 30.02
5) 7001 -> 34.32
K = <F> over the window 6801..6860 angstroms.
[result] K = 31.7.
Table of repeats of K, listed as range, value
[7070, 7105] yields 33.5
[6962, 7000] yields 33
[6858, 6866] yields 32.2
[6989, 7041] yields 32.6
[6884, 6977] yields 32.5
